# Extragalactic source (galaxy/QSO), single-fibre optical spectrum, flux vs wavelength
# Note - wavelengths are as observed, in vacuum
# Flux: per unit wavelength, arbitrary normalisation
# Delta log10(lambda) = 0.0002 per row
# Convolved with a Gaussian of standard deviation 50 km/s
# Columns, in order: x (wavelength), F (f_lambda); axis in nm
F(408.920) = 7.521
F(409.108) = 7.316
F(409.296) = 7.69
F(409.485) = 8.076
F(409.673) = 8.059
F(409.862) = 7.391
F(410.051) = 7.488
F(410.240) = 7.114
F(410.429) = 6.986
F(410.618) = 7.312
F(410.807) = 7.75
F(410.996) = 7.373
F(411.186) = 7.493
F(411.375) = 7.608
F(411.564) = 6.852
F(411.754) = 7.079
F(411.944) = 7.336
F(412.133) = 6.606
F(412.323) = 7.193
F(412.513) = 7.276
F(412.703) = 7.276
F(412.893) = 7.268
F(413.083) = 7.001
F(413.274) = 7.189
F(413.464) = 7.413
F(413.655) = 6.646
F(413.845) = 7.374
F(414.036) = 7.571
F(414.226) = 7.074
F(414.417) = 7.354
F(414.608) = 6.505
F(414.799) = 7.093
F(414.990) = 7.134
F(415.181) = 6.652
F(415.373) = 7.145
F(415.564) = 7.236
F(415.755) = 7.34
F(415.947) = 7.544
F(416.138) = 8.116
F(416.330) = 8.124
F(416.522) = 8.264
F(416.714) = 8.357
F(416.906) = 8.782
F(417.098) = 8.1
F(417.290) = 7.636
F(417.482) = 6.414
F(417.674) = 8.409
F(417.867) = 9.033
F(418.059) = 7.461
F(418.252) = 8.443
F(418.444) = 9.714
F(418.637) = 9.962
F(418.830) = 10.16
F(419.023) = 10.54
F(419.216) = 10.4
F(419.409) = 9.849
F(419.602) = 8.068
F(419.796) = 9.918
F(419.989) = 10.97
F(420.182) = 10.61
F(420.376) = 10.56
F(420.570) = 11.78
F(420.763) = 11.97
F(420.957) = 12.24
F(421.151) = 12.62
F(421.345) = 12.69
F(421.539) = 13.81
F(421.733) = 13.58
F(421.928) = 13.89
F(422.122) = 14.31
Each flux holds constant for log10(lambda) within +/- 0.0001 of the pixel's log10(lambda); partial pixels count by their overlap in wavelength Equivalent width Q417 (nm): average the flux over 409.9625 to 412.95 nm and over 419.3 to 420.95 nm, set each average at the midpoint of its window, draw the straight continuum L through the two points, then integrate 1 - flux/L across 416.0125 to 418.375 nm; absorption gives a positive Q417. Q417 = 0.33 nm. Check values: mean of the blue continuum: 7.25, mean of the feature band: 8.11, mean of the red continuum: 10.6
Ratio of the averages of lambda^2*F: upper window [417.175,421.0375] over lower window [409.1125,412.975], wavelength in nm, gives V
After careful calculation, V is 1.37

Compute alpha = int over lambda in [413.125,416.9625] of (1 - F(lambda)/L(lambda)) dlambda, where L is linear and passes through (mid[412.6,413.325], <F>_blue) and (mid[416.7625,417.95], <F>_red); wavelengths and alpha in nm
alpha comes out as 0.089 nm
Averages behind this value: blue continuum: 7.18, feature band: 7.43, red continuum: 8.06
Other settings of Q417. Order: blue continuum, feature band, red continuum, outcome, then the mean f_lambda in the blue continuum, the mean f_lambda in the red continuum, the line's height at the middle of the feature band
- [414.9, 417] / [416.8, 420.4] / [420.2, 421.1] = 0.262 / 7.7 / 11.6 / 9.89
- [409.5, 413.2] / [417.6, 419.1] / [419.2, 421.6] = 0.161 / 7.3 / 11.2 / 10.3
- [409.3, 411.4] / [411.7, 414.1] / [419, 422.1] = 0.381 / 7.52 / 11.6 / 8.53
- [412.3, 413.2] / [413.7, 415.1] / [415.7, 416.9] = 0.083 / 7.2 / 8.04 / 7.59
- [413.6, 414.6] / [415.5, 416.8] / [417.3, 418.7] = -0.007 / 7.17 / 8.41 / 7.82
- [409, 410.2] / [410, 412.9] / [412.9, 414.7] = 0.067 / 7.65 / 7.13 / 7.42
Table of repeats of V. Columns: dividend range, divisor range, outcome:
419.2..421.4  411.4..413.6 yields 1.59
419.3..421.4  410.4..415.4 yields 1.59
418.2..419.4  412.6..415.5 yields 1.43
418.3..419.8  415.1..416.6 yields 1.31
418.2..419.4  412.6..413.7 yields 1.43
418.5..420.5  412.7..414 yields 1.45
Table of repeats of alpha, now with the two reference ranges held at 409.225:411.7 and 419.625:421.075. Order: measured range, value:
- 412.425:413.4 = 0.13 nm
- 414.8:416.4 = 0.33 nm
